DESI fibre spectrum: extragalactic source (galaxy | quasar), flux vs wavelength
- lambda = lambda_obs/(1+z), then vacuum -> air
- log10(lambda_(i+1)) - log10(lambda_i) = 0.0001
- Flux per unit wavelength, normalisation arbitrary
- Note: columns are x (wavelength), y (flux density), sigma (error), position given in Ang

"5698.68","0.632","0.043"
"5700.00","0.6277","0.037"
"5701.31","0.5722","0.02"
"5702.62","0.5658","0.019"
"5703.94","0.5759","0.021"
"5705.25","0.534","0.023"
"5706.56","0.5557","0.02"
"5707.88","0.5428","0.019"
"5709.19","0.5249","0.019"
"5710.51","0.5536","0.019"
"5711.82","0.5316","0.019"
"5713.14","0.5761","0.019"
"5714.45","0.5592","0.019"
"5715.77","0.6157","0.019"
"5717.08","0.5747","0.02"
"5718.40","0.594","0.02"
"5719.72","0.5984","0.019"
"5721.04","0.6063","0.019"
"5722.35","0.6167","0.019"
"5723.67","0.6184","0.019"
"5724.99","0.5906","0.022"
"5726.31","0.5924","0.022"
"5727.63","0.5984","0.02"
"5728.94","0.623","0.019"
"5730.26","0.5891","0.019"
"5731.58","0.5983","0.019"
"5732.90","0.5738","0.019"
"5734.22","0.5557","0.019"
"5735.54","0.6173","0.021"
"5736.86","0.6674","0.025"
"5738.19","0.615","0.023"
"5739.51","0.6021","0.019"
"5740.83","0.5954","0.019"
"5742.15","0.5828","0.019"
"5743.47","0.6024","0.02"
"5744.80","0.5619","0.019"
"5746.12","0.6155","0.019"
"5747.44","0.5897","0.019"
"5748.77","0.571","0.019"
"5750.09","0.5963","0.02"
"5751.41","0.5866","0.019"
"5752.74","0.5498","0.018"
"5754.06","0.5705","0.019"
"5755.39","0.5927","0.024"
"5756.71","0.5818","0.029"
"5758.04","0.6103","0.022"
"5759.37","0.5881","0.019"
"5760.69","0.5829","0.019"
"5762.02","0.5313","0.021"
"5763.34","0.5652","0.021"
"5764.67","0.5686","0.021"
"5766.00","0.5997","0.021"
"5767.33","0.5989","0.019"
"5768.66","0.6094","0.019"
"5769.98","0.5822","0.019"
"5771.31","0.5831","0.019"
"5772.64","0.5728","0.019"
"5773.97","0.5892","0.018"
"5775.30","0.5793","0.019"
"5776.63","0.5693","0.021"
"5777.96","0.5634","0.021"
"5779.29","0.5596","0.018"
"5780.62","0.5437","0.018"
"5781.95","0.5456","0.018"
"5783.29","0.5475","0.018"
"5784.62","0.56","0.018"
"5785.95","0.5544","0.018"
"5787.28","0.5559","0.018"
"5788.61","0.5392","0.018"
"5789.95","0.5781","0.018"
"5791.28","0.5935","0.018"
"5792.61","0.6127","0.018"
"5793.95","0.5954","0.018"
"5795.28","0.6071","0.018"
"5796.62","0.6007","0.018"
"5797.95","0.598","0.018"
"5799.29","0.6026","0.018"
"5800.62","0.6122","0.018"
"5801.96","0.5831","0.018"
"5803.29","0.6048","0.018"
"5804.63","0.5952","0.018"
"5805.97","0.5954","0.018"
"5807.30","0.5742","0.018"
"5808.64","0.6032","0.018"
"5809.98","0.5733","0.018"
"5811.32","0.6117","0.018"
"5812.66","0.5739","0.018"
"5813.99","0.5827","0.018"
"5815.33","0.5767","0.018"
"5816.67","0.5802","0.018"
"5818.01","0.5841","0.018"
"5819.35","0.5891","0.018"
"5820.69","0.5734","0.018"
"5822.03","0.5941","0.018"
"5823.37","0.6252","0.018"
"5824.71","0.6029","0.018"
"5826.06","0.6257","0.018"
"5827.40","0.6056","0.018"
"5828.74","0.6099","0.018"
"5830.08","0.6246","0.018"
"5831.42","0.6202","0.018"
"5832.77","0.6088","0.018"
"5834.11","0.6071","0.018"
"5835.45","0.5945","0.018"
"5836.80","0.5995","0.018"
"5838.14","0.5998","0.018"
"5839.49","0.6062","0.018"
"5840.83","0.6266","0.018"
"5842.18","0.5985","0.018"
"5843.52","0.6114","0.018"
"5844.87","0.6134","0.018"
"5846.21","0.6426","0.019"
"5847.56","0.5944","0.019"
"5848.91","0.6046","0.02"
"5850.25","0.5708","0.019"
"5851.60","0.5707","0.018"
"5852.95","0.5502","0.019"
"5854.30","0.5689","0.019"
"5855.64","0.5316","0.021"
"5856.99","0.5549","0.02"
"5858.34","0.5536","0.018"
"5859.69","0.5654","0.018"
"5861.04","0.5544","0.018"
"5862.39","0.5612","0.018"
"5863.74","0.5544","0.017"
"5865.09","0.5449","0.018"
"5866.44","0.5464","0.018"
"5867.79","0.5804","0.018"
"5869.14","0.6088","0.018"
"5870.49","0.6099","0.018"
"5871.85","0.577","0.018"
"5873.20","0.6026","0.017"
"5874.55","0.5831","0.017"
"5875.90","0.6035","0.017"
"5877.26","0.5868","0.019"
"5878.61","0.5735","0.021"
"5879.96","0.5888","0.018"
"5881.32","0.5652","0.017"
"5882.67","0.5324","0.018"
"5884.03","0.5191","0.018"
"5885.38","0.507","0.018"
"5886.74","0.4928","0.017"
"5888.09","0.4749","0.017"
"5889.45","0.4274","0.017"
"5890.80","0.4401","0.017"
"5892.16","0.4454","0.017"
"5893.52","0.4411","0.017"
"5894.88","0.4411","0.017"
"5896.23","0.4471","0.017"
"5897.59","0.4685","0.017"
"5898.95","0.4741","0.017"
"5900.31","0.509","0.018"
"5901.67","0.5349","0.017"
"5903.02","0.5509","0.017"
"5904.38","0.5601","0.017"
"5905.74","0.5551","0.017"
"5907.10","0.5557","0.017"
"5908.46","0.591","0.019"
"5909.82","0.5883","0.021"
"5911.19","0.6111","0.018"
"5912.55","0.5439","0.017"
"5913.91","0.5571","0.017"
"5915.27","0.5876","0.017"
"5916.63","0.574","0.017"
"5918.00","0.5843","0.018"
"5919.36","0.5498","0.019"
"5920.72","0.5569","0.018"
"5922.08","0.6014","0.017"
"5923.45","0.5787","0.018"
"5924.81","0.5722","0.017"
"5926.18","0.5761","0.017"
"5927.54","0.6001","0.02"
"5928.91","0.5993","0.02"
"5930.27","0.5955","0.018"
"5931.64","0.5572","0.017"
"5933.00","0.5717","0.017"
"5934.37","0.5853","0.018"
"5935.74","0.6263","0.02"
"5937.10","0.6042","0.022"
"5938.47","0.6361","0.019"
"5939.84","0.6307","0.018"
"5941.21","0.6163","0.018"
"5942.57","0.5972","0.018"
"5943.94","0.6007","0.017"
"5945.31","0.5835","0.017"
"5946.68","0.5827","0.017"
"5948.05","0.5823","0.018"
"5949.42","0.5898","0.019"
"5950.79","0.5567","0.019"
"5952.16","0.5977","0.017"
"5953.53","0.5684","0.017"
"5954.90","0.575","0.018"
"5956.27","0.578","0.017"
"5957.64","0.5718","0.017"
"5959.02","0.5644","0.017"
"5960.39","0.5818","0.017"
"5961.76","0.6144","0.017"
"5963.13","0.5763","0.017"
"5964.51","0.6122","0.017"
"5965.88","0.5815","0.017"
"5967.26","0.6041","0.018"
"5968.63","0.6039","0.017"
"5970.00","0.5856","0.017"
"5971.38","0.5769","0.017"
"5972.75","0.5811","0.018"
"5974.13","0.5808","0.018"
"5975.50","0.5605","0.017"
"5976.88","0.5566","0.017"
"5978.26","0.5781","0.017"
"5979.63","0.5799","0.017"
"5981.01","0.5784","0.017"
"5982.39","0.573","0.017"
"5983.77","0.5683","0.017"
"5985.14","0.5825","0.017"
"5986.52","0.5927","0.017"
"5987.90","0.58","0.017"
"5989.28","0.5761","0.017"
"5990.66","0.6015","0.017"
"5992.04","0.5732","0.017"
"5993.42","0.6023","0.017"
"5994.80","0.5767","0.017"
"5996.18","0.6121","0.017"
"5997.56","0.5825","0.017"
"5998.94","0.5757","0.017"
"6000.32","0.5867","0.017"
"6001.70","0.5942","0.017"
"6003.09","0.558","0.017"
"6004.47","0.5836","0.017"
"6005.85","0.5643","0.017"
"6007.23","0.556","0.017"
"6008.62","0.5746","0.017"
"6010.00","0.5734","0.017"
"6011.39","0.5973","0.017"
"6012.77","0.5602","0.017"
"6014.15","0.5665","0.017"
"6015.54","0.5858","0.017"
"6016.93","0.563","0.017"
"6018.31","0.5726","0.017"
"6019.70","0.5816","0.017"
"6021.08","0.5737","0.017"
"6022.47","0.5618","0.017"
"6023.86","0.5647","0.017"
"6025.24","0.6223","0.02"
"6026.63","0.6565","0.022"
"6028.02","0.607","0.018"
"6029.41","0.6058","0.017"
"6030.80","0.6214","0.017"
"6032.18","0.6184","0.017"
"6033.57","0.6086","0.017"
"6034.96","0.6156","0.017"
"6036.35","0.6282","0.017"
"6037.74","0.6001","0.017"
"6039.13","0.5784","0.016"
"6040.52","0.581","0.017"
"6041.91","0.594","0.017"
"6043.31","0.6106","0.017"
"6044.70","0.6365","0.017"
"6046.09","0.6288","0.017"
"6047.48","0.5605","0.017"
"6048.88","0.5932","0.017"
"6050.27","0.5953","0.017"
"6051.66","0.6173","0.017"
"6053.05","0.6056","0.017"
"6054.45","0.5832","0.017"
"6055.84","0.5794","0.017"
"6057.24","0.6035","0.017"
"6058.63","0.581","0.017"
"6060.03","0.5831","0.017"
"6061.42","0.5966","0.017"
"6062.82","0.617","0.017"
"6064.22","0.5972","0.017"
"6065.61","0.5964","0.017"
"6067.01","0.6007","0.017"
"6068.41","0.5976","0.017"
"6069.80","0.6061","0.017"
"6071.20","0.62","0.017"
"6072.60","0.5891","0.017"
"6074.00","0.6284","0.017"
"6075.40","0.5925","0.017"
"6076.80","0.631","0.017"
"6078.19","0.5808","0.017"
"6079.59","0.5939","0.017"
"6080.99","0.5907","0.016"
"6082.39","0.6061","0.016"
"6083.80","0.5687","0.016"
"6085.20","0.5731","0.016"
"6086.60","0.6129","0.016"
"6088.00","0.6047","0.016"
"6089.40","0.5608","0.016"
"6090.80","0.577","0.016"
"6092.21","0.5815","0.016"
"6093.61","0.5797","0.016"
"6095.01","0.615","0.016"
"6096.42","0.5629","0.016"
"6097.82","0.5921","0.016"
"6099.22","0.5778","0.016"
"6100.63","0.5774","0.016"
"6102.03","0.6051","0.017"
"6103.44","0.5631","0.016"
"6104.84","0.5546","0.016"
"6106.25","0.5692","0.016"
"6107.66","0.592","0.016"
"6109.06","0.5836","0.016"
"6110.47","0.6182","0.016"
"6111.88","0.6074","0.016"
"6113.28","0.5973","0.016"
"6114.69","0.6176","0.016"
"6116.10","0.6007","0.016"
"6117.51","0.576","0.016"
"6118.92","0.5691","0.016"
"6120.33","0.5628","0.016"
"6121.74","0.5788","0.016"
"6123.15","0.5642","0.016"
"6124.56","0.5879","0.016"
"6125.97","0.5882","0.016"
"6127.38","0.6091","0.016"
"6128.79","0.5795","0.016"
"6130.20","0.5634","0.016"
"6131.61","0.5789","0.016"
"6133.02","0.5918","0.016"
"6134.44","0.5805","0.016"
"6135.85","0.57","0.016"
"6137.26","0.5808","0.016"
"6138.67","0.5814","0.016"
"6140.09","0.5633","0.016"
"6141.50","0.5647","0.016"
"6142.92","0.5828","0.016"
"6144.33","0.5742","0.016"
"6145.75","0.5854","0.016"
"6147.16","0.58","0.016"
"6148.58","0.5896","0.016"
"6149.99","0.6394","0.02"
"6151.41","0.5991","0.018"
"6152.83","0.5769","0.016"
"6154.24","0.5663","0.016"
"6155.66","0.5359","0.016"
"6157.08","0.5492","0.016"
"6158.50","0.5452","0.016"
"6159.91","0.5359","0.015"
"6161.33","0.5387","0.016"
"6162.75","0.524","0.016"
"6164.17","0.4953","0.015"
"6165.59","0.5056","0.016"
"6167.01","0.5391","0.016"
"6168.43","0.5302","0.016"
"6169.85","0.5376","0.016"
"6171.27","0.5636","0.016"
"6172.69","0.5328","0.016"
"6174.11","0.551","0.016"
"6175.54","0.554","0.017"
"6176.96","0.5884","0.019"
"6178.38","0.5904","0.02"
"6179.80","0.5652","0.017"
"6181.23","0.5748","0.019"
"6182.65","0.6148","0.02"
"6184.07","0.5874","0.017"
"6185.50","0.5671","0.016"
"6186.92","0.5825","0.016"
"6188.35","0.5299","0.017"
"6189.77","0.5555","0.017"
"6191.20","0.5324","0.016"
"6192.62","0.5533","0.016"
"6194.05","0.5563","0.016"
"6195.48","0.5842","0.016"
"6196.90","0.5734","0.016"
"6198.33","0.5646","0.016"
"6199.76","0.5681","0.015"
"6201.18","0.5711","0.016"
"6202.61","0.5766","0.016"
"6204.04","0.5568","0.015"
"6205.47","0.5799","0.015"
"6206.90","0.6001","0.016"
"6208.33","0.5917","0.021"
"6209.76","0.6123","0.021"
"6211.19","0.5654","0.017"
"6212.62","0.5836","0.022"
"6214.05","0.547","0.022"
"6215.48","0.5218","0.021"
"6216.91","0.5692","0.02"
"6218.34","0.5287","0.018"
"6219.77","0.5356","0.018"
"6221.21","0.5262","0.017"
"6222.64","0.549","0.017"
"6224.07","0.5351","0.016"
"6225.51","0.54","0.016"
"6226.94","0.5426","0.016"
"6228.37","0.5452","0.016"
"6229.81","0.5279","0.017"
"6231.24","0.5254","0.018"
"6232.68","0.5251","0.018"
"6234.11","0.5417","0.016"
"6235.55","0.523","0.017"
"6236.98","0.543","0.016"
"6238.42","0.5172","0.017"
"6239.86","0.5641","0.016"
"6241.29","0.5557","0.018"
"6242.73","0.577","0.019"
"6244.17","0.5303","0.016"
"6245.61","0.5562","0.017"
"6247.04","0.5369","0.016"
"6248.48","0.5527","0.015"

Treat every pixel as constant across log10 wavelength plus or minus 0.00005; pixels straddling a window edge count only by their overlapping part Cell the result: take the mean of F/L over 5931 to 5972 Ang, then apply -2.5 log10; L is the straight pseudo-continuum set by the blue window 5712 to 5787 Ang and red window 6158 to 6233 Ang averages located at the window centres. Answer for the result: -0.04 mag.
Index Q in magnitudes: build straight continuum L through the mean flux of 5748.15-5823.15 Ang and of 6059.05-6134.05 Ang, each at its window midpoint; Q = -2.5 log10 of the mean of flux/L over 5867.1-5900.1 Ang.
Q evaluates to 0.117 mag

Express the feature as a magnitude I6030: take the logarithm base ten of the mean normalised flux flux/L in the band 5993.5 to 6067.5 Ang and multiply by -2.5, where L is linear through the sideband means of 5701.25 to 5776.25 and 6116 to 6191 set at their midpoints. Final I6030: -0.04 mag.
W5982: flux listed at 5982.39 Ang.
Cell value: 0.573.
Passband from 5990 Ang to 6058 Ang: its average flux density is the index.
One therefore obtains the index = 0.592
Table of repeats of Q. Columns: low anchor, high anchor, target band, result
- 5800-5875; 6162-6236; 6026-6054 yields -0.070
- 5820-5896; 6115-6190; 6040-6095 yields -0.054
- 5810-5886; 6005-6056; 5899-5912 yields 0.057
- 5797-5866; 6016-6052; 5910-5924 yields 0.036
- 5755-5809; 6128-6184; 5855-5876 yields 0.014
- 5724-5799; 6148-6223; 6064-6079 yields -0.069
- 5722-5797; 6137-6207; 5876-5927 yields 0.082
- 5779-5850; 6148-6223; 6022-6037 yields -0.067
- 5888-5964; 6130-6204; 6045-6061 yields -0.061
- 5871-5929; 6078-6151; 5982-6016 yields -0.035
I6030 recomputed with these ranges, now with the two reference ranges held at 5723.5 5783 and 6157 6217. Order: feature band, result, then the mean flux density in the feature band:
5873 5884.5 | 0.01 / 0.572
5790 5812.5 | -0.03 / 0.597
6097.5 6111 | -0.03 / 0.583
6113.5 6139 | -0.04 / 0.583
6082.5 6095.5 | -0.04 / 0.586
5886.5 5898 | 0.27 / 0.451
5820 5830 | -0.05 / 0.606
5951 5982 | -0.02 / 0.582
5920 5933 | -0.01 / 0.582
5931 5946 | -0.05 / 0.601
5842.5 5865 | 0.01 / 0.575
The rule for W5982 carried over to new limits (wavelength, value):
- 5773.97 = 0.5892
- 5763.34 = 0.5652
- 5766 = 0.5997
